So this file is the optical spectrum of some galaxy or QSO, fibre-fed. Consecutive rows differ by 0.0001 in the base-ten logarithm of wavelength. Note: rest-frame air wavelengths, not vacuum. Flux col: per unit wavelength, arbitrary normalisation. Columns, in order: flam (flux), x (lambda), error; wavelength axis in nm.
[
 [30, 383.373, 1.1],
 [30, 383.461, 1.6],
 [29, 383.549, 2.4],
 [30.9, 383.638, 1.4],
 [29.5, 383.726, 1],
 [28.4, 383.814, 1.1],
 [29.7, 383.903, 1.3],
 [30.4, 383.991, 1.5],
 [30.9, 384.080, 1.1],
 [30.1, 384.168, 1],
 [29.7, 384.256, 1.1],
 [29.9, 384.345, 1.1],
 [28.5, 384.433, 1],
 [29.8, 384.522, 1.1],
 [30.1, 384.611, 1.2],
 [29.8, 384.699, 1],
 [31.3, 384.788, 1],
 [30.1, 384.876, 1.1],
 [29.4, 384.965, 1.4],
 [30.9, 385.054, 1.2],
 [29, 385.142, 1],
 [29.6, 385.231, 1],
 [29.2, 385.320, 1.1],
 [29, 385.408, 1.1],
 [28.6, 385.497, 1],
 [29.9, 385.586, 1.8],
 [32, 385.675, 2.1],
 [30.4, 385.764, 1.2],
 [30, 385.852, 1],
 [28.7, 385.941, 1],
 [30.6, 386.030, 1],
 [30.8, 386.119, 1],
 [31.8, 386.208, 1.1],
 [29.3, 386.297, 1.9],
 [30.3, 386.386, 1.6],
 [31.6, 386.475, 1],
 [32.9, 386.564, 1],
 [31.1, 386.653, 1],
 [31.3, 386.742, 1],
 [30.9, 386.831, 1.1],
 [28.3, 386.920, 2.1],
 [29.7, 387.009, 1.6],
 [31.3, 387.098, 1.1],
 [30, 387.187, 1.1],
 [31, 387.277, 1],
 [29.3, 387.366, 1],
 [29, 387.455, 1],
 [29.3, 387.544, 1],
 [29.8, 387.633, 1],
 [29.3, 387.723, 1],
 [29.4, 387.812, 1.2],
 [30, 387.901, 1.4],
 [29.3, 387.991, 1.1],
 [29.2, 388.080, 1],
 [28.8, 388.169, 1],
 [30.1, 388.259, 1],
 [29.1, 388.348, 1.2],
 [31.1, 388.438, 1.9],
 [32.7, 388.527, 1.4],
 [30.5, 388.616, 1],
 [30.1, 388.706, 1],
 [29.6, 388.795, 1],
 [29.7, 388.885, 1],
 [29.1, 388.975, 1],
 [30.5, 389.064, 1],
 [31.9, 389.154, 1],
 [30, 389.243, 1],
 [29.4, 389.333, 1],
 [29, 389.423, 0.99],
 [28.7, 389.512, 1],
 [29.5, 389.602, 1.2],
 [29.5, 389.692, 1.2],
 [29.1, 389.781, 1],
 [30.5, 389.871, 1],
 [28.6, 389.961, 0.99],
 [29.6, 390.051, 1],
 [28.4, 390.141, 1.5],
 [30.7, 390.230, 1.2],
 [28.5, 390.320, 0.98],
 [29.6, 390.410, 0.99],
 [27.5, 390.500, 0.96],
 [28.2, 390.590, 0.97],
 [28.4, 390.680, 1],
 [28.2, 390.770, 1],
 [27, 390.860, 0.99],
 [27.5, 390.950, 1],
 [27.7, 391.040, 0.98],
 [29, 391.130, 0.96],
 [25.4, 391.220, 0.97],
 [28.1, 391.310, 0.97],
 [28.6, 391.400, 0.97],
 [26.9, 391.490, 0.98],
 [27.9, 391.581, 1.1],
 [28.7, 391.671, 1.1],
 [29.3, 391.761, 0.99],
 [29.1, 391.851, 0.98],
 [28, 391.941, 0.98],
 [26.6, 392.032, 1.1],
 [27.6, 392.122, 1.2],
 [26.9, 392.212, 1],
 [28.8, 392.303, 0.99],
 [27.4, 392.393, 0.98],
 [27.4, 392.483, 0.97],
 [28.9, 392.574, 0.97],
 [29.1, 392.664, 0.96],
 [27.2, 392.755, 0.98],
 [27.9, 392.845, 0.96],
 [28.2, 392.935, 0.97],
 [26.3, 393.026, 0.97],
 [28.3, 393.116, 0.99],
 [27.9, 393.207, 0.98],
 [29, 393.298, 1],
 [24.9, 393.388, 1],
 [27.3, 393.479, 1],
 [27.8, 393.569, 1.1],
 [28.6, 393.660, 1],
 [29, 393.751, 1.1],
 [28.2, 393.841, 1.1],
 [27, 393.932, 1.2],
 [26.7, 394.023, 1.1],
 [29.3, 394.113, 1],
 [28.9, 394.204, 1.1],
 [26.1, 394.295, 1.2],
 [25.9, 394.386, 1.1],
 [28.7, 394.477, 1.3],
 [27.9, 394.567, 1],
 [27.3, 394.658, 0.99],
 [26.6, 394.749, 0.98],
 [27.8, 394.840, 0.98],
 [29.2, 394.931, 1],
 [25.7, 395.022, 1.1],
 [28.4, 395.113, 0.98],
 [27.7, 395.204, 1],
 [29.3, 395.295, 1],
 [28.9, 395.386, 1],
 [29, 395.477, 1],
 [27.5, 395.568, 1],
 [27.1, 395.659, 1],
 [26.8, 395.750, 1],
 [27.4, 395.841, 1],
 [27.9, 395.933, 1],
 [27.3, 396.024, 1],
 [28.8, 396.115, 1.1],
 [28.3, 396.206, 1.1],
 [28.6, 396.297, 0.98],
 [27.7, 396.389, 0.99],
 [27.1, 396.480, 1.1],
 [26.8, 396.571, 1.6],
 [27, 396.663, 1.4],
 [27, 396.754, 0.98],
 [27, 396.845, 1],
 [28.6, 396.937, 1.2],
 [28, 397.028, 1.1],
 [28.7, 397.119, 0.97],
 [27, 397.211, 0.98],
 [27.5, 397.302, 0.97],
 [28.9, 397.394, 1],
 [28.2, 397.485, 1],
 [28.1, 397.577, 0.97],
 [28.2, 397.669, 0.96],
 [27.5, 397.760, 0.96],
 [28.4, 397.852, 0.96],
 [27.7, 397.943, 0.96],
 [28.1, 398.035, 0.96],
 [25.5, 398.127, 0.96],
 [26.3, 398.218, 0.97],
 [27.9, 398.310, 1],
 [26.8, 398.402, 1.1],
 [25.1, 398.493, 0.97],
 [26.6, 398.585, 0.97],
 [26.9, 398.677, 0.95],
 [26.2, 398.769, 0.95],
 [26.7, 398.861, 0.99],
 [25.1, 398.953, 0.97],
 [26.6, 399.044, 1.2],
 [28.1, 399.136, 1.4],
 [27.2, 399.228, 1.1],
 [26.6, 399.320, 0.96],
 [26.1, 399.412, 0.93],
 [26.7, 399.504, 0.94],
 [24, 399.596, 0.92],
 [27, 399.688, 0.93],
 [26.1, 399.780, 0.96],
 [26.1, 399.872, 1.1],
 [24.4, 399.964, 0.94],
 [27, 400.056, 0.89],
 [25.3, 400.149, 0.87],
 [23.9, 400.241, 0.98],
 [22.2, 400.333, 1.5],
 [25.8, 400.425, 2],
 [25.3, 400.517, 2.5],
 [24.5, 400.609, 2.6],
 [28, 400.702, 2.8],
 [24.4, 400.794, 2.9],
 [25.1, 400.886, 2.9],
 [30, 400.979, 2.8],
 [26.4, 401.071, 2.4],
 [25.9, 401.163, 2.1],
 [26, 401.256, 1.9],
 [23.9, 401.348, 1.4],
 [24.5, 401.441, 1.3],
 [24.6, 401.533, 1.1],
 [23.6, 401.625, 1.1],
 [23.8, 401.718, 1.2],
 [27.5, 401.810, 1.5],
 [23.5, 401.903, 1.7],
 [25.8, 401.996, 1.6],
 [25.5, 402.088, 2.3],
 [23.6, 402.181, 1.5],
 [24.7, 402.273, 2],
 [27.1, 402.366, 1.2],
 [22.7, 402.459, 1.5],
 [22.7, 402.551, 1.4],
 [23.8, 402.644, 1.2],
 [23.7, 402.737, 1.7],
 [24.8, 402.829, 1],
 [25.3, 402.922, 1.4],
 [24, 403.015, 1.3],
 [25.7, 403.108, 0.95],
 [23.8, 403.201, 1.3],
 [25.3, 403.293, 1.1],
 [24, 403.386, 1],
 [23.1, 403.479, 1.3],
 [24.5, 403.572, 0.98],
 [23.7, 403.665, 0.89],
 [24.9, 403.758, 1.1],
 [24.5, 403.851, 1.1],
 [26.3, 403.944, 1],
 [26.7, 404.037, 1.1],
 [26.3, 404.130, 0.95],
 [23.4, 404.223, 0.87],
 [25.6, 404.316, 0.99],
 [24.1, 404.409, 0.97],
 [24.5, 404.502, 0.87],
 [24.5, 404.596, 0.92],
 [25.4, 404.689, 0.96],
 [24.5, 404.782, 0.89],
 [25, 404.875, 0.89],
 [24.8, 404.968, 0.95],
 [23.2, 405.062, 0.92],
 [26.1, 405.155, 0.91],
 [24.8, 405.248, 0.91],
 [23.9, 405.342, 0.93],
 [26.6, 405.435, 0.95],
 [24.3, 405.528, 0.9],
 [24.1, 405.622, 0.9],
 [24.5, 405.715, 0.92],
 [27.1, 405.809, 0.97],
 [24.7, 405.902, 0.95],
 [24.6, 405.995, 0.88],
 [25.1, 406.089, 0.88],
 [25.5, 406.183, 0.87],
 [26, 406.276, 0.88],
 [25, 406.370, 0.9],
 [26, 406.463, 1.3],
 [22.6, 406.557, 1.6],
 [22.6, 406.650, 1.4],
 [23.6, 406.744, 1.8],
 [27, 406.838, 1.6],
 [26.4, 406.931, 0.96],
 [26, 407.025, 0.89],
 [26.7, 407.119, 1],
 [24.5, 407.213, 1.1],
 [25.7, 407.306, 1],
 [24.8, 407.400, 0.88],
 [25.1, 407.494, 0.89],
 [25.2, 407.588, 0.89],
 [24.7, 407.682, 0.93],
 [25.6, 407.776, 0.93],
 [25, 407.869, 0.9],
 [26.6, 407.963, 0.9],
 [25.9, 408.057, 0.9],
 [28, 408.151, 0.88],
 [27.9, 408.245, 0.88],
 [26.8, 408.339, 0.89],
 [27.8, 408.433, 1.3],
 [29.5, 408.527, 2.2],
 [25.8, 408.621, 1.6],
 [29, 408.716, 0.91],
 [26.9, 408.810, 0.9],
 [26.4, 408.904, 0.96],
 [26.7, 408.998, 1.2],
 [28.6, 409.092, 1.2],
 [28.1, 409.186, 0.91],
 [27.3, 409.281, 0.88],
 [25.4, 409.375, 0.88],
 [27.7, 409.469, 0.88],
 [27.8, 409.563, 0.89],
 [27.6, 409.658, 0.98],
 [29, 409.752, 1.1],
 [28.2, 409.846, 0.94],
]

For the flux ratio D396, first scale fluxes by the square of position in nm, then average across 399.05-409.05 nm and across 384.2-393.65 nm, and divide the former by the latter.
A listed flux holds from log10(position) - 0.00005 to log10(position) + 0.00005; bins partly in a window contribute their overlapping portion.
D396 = 0.94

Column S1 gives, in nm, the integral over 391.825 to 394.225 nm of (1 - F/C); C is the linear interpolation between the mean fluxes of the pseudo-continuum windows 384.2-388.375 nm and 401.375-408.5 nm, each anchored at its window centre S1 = 0.03 nm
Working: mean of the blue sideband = 30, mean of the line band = 27.8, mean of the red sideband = 25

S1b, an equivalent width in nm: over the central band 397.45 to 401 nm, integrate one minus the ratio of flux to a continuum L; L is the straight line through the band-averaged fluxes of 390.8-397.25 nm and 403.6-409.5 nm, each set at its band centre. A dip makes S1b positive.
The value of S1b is 0.07 nm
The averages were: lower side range 27.8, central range 26.4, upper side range 25.6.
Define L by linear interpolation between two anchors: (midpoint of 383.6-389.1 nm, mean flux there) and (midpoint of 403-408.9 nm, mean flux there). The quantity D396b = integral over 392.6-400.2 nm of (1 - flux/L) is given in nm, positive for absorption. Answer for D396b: 0.074 nm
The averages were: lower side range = 30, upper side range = 25.3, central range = 27.4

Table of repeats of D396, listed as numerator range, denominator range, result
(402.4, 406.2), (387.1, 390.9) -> 0.90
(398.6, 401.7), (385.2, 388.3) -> 0.92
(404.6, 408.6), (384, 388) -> 0.94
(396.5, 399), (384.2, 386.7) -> 0.96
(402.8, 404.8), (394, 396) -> 0.93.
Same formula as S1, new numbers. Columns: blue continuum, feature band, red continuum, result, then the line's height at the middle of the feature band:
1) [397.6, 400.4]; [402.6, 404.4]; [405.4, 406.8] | 0.048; 25.4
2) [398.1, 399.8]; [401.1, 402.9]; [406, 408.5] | 0.103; 26.1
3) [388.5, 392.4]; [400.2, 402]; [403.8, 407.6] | 0.066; 26.2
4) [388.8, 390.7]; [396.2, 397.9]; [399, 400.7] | -0.067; 26.8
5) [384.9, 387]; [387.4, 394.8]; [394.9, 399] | 0.102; 29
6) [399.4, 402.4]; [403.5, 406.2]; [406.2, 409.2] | 0.094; 25.8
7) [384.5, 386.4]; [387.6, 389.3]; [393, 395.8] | -0.044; 29.3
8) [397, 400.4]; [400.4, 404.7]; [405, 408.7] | 0.195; 26.1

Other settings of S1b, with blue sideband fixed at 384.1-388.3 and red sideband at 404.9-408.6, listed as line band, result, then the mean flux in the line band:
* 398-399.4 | 0.03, 26.6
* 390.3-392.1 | 0.06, 28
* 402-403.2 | 0.09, 24.5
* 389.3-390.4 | 0.00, 29.3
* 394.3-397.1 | 0.02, 27.7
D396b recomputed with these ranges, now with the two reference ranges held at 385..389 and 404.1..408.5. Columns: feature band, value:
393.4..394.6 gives 0.027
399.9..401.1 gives 0.053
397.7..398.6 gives 0.010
